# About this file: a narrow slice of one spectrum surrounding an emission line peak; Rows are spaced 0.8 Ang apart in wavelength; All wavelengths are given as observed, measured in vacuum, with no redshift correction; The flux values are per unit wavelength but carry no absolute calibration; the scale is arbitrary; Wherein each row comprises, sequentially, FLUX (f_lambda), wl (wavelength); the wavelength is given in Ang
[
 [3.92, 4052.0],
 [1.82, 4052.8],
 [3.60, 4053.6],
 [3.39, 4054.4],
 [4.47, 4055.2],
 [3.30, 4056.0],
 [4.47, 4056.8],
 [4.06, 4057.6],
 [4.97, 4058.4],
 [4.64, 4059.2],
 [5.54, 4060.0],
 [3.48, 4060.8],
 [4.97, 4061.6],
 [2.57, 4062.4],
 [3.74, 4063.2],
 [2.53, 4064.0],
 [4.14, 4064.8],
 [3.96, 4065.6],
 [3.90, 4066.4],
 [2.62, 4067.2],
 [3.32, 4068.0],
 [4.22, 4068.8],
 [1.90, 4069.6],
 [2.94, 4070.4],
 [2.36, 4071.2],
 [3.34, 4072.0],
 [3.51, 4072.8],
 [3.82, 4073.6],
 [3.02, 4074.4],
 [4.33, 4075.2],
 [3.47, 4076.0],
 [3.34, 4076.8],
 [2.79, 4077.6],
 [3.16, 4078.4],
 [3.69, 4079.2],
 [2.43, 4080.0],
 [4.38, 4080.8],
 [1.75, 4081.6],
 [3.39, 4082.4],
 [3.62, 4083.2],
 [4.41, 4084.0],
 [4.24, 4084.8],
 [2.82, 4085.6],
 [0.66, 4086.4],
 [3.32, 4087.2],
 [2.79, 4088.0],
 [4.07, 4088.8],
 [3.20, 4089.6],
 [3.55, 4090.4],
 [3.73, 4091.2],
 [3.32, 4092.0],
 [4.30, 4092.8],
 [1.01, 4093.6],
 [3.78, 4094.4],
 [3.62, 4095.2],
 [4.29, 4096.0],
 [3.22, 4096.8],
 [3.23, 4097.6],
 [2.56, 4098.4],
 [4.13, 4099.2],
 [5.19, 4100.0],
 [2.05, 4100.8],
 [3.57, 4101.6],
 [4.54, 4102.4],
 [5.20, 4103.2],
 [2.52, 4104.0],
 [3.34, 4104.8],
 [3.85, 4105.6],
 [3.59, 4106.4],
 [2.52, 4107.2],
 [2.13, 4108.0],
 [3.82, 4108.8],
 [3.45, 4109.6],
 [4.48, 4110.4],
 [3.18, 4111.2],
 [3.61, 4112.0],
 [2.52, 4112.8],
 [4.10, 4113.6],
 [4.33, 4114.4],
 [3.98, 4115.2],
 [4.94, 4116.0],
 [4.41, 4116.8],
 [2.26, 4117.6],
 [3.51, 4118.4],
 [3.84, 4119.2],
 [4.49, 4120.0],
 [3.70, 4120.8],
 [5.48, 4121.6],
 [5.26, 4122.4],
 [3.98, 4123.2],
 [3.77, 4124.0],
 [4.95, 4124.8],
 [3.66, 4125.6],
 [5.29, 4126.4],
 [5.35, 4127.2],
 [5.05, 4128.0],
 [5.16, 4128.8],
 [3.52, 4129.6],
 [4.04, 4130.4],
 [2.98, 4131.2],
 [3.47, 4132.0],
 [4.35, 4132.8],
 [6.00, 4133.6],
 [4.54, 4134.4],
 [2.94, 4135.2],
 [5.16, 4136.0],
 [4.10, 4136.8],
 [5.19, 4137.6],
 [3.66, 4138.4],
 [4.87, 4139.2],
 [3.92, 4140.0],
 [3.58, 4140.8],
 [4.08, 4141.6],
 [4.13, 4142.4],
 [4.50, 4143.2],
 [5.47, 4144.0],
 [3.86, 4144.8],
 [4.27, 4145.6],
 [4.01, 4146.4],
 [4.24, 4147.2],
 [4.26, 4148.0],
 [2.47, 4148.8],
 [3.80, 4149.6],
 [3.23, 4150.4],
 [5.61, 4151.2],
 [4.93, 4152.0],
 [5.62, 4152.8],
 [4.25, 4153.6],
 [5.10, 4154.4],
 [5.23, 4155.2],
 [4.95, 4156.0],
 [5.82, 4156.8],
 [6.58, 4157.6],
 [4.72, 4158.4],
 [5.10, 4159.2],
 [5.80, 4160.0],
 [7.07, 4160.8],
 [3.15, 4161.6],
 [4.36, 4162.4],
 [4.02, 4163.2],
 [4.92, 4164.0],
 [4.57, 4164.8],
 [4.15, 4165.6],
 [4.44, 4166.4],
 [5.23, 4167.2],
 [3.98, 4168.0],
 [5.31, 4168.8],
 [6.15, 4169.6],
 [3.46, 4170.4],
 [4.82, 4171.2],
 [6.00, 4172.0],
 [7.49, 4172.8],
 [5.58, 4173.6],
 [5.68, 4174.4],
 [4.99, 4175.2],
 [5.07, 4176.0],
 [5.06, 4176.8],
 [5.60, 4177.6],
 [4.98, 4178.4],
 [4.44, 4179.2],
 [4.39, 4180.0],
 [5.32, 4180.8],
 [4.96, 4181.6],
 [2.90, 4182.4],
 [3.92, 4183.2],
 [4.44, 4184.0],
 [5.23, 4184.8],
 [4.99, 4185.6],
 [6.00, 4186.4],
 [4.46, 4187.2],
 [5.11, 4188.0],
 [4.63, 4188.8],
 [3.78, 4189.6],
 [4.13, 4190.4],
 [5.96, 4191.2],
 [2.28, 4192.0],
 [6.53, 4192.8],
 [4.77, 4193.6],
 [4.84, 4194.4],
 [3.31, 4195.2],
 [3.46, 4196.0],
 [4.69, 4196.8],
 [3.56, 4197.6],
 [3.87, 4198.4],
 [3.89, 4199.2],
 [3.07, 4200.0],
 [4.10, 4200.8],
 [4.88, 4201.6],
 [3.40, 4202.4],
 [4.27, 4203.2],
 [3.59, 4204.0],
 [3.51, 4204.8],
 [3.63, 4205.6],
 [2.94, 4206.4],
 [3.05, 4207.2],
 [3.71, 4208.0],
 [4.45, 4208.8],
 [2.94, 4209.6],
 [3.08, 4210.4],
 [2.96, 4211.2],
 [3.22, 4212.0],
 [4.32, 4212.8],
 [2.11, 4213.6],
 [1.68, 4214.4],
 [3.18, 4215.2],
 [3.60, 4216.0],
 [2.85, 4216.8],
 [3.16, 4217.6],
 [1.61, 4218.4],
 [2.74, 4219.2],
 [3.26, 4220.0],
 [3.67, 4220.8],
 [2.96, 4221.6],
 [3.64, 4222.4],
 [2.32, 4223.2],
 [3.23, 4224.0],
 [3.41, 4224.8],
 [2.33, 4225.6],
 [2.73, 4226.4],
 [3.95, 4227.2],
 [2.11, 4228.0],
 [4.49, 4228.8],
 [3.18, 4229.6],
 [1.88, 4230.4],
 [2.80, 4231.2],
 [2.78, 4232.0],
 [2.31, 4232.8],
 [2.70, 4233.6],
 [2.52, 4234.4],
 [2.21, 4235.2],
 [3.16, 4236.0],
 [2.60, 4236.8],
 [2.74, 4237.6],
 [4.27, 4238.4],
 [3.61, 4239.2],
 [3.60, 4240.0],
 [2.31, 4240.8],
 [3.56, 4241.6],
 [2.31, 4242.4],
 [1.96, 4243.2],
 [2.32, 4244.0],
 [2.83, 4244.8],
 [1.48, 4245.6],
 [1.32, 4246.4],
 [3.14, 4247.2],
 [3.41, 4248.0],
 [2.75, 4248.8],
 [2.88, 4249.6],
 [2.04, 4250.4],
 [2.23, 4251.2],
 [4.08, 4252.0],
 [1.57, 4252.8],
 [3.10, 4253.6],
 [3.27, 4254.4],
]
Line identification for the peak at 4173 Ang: C III]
